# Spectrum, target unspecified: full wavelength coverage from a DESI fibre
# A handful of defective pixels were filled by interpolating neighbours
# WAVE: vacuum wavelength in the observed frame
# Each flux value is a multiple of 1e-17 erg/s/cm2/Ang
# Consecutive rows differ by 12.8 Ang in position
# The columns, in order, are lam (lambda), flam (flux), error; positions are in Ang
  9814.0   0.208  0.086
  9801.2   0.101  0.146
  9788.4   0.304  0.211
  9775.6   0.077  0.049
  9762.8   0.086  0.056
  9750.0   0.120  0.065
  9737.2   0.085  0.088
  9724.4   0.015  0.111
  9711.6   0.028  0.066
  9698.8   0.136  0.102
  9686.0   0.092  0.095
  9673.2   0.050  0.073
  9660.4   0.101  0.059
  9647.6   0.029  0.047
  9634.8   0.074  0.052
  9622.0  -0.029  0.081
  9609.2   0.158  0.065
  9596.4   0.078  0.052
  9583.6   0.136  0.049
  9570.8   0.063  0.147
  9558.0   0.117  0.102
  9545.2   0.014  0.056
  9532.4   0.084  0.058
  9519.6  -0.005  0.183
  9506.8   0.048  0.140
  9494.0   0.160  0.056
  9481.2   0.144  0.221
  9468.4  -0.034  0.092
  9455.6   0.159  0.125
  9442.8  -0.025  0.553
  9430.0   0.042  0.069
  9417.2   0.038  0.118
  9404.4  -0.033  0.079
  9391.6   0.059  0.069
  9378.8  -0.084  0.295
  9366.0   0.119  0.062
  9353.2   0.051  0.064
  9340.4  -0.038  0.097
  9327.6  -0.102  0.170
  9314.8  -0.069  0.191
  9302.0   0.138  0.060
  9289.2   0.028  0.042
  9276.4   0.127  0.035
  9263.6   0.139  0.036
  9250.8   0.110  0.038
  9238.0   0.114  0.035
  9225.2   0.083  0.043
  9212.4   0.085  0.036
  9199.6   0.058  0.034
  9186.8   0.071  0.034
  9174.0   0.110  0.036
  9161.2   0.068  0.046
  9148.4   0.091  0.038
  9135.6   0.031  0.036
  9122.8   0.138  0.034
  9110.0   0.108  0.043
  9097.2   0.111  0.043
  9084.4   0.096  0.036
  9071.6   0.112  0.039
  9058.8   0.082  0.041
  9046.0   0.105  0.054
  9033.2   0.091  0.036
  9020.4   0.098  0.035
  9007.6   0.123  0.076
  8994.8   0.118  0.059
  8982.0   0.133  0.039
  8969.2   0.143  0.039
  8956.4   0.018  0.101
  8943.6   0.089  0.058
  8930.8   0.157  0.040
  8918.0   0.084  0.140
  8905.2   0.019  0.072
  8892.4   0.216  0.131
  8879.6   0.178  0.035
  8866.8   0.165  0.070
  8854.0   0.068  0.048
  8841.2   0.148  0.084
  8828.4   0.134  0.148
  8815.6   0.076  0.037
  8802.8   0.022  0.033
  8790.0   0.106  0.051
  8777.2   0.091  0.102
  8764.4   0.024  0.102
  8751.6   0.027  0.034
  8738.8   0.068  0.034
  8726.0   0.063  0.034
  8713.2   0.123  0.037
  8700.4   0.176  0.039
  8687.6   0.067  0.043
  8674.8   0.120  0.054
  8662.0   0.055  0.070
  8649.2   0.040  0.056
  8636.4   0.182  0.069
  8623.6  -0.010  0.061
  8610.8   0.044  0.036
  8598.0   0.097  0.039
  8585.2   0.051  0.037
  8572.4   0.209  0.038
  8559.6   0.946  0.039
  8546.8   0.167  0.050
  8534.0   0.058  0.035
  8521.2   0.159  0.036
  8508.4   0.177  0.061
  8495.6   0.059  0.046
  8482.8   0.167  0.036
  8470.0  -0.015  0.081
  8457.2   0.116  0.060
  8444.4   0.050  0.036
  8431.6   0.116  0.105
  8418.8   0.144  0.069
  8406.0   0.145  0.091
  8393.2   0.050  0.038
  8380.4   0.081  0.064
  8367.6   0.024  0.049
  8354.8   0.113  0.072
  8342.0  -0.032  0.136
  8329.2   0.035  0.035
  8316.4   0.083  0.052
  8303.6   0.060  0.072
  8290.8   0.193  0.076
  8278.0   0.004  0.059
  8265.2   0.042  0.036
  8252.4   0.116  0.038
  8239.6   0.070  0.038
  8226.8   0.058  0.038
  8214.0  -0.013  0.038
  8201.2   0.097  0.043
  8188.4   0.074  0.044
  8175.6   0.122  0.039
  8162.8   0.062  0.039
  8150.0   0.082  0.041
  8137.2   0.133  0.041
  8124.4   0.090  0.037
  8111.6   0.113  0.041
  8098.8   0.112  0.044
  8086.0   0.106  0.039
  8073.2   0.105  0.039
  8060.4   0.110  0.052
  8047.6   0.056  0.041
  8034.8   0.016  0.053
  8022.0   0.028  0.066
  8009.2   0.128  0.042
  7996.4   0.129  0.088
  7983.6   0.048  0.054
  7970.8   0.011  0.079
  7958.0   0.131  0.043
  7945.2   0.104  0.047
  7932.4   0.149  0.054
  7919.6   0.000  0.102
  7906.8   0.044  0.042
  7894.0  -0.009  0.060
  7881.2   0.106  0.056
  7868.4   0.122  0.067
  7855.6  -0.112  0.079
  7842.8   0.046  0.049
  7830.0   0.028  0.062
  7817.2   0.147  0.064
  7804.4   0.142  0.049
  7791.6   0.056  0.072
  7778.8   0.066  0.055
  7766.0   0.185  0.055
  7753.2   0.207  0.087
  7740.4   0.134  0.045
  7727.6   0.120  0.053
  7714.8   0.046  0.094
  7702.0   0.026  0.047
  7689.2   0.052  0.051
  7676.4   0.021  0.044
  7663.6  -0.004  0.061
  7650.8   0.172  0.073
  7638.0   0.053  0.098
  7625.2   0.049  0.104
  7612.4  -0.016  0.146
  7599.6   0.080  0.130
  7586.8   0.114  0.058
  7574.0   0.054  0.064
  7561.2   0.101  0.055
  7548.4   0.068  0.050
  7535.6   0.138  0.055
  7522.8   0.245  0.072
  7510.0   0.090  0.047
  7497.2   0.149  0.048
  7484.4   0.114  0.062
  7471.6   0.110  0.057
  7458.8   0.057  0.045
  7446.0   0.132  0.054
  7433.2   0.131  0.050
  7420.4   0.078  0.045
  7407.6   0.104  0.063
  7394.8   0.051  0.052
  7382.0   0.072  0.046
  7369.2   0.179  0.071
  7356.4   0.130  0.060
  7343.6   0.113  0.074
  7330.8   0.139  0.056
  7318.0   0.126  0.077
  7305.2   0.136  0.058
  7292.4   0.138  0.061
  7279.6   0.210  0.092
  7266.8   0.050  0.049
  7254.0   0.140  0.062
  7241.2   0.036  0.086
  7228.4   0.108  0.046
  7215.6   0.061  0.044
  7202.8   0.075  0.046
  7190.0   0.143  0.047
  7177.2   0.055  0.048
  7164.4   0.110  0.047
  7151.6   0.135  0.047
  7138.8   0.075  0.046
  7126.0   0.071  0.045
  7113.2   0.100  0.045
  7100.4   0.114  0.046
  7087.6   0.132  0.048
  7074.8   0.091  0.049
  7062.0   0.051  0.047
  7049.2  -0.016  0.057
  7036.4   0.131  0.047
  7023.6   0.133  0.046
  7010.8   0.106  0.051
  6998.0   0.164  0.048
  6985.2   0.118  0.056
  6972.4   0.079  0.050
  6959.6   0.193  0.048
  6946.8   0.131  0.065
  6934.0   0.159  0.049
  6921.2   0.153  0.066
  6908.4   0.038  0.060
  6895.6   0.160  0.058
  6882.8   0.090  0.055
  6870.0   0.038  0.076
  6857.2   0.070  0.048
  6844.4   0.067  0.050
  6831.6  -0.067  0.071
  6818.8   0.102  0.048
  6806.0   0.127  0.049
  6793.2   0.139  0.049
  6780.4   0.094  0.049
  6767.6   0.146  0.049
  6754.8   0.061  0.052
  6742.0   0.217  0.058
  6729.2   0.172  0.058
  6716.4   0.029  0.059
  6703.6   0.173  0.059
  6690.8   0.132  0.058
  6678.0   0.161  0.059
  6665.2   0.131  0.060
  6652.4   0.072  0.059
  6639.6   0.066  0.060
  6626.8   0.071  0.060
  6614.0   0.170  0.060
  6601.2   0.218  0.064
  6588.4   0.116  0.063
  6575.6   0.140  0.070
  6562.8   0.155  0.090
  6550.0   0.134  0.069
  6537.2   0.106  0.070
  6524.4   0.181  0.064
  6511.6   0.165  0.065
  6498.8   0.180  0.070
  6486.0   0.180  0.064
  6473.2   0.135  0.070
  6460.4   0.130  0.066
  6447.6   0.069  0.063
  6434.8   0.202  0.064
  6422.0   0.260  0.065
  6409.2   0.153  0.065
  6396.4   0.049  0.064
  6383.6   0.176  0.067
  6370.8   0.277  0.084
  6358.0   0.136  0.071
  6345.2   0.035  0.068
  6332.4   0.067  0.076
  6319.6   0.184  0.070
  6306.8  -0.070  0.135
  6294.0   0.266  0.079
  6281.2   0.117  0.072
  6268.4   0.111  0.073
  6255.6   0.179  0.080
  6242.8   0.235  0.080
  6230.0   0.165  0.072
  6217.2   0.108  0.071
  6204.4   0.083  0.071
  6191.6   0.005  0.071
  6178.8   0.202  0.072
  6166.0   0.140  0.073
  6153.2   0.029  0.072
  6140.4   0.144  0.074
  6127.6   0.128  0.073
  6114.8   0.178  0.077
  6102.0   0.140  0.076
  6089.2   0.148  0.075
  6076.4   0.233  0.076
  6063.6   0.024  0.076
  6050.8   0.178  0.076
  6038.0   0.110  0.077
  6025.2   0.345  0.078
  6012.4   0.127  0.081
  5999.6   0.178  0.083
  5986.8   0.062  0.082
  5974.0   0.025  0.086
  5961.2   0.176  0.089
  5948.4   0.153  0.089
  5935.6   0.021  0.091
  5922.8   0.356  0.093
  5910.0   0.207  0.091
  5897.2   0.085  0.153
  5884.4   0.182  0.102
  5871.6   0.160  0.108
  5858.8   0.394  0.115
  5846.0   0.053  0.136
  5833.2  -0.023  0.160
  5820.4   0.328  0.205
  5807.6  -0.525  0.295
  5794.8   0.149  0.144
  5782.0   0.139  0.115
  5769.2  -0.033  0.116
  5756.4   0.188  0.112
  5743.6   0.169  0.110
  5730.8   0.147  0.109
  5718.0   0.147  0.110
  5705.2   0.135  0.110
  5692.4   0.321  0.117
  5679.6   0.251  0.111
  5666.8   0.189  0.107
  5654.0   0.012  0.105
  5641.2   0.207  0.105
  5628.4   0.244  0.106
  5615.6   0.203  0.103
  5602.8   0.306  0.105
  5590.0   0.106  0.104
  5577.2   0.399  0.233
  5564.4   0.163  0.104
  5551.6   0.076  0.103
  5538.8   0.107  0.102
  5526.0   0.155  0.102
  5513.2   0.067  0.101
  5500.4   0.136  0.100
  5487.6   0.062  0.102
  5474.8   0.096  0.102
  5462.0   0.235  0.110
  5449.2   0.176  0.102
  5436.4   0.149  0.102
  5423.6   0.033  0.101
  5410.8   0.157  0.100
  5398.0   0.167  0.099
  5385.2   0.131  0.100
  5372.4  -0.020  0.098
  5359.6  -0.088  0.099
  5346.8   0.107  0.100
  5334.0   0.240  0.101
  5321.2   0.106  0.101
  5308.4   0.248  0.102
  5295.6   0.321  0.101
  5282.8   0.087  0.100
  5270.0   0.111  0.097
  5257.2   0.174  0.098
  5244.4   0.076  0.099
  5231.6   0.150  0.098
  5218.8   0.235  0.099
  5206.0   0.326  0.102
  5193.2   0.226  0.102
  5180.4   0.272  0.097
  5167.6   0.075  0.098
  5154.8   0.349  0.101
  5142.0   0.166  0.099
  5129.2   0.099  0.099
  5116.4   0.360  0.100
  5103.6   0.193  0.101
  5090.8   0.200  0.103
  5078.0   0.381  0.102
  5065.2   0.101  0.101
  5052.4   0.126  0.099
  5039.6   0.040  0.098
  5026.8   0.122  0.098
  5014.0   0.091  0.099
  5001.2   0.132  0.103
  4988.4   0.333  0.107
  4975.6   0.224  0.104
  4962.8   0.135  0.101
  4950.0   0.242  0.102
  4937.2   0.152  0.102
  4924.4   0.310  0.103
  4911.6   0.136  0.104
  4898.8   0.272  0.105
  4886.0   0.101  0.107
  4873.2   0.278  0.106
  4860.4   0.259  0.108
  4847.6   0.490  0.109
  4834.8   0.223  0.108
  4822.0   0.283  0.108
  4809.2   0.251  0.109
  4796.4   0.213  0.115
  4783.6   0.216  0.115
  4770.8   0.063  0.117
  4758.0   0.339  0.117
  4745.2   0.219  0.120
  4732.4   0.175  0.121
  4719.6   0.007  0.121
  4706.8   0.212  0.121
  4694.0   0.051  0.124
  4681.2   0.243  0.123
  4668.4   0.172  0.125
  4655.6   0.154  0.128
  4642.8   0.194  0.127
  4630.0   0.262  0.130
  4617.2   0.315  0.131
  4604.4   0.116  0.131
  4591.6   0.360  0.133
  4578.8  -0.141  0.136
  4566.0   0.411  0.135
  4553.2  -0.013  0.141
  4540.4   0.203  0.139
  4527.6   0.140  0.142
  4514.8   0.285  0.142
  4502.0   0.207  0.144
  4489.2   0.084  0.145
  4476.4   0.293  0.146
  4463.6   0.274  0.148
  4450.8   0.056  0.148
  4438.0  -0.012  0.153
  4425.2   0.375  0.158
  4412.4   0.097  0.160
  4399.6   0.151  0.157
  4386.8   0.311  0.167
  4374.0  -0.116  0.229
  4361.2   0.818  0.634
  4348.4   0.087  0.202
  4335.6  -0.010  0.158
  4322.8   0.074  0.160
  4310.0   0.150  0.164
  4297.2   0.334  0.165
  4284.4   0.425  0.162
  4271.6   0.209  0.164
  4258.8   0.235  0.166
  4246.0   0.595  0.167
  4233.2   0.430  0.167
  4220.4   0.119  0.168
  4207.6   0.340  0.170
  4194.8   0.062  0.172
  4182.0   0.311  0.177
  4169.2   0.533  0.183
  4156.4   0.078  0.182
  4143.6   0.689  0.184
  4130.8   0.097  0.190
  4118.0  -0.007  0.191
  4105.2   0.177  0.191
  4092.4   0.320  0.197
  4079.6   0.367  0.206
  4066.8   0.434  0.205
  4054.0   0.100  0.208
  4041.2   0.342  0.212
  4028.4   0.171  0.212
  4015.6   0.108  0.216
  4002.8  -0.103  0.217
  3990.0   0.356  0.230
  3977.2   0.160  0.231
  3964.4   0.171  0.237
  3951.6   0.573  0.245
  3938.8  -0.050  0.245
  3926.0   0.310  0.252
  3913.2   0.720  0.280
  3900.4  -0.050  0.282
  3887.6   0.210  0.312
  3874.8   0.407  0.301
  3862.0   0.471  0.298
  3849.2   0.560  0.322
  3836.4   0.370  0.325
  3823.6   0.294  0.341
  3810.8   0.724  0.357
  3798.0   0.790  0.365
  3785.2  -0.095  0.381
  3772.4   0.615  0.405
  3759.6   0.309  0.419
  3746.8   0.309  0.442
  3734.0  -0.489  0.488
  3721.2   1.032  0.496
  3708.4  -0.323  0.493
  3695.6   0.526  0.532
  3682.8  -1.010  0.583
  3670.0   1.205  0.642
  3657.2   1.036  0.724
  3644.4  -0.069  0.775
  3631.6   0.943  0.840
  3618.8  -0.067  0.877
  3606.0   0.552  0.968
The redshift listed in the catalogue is 1.30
